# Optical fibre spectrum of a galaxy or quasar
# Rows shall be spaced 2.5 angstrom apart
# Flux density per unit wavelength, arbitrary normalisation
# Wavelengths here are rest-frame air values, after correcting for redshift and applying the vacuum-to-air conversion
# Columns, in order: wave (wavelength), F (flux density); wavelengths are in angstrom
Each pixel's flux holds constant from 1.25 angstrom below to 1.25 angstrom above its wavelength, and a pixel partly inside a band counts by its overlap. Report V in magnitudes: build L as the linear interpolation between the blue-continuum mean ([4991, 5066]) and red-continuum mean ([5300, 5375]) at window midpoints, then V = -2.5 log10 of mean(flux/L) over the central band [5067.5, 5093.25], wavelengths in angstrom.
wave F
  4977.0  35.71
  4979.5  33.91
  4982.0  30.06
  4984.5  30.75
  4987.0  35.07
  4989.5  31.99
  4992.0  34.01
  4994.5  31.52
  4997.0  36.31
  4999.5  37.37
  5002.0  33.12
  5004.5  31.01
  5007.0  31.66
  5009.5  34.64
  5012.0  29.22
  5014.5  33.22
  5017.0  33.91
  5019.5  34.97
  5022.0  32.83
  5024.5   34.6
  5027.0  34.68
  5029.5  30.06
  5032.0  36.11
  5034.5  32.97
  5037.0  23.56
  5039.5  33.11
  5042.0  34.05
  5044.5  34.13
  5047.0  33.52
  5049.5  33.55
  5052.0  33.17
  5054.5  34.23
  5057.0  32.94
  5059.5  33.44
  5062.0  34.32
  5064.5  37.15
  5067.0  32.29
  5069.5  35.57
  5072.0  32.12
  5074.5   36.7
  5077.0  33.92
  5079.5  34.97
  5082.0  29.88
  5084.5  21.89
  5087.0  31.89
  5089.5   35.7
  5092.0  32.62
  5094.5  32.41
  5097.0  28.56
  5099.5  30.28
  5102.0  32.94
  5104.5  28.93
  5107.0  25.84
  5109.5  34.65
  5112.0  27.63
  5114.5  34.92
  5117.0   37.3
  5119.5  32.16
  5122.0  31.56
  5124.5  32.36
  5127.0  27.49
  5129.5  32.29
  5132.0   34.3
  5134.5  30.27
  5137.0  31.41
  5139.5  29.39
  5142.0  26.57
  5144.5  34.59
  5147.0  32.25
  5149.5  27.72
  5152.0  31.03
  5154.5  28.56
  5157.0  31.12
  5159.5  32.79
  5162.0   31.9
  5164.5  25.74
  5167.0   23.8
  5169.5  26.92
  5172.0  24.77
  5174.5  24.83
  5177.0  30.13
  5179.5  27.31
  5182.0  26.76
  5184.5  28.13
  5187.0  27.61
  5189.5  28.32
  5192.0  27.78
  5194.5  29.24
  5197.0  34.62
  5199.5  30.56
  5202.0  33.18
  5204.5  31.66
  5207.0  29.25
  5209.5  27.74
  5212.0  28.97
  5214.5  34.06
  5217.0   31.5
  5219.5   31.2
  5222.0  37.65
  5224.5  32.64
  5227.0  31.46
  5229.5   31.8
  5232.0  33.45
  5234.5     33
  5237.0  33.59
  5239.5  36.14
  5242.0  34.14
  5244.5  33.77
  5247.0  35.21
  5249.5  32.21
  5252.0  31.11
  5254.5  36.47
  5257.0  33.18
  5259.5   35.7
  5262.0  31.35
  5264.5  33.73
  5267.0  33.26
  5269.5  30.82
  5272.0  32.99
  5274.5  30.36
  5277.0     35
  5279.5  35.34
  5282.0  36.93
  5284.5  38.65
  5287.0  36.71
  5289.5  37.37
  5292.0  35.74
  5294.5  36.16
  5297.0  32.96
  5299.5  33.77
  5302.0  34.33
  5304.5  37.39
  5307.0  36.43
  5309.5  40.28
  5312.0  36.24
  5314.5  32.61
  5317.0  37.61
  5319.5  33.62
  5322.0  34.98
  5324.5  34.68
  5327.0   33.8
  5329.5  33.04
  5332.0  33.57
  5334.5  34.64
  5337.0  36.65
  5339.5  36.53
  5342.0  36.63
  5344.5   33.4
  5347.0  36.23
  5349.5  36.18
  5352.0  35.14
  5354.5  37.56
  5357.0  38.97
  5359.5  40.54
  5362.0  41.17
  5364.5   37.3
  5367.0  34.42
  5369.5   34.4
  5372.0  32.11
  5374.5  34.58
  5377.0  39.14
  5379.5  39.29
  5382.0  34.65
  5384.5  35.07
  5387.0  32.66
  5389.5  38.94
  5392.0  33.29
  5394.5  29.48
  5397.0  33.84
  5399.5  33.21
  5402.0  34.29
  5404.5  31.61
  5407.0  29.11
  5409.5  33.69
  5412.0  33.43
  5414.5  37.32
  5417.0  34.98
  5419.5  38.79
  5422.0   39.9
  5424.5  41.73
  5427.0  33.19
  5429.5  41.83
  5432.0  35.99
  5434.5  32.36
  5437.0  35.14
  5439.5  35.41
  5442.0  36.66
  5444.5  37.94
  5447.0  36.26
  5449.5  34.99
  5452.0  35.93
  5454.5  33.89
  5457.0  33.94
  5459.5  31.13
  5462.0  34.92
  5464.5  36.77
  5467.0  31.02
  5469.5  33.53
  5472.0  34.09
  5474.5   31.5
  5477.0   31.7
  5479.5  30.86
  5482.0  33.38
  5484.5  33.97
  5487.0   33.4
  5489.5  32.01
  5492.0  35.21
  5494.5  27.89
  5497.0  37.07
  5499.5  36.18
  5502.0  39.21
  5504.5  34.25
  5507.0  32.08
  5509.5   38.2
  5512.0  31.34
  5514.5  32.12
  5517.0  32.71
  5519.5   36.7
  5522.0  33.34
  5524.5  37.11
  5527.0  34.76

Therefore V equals 0.04 mag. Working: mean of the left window 33.3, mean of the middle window 32.5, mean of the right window 35.8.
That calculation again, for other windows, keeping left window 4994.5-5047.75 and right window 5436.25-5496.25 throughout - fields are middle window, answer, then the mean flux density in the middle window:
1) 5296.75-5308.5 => -0.054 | 35.3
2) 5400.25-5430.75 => -0.064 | 35.8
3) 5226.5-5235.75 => 0.030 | 32.5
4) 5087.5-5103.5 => 0.039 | 32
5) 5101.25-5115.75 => 0.084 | 30.7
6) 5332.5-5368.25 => -0.096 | 36.7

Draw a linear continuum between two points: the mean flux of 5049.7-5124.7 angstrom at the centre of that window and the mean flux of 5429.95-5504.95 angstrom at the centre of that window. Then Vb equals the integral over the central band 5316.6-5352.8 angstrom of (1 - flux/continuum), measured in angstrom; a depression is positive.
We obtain -1.51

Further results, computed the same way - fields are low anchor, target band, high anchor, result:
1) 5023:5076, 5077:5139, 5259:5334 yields 4.41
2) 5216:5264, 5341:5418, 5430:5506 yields -2.89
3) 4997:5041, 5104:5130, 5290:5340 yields 1.74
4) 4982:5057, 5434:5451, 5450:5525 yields -0.97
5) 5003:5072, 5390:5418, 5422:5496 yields 0.85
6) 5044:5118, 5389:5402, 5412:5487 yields 0.45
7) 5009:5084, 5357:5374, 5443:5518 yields -1.51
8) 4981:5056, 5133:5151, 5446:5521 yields 1.54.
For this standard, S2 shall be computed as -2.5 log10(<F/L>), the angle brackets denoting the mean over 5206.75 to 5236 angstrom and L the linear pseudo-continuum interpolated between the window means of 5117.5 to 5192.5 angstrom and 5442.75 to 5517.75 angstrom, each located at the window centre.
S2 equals -0.06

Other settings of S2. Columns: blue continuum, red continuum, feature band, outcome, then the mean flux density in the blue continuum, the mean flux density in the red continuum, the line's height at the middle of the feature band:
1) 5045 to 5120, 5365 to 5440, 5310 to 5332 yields -0.01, 32.5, 35.1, 34.5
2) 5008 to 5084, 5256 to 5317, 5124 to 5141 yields 0.10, 33.2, 35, 33.8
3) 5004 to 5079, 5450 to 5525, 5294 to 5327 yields -0.06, 33.3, 33.8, 33.6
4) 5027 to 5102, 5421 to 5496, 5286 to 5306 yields -0.06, 32.6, 34.5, 33.8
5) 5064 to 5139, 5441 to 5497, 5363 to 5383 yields -0.08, 31.9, 33.7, 33.3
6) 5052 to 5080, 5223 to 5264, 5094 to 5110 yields 0.13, 34.3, 33.5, 34.1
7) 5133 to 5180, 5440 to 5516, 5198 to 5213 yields -0.02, 29.1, 34.1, 29.8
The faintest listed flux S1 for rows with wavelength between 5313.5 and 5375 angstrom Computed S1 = 32.11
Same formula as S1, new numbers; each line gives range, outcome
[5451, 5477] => 31.02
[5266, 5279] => 30.36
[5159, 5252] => 23.8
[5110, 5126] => 27.63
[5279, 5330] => 32.61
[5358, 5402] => 29.48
